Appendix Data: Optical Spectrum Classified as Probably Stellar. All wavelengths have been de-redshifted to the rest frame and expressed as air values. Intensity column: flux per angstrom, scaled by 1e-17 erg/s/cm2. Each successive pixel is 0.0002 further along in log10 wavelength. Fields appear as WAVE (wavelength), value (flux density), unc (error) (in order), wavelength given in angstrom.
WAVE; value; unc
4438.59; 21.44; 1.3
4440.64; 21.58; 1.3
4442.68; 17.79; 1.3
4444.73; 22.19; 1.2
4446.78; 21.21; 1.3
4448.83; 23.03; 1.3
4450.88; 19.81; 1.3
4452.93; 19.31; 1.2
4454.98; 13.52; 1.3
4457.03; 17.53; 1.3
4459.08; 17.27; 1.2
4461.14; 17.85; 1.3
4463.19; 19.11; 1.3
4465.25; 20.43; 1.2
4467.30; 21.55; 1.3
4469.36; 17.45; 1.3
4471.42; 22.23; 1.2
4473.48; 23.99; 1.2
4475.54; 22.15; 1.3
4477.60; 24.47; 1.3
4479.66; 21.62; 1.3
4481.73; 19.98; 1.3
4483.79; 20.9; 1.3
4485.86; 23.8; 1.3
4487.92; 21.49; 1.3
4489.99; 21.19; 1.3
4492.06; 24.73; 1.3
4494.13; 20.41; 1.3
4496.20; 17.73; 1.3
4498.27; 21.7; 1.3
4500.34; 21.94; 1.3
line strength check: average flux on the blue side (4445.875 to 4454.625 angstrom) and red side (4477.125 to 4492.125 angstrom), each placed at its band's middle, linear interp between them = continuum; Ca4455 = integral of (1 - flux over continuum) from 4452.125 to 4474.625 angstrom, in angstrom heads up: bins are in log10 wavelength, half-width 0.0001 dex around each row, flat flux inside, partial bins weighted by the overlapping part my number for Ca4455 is 2.0 angstrom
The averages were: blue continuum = 20.3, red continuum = 22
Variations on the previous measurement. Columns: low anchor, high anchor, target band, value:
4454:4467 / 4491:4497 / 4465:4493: -3.23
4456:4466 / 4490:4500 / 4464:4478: -1.72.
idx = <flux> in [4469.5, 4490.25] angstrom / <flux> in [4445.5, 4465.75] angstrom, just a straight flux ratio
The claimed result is 1.16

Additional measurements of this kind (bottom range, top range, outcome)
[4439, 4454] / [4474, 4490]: 1.07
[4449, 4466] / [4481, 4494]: 1.20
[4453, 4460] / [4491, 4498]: 1.27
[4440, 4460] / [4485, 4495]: 1.16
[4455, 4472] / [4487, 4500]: 1.13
